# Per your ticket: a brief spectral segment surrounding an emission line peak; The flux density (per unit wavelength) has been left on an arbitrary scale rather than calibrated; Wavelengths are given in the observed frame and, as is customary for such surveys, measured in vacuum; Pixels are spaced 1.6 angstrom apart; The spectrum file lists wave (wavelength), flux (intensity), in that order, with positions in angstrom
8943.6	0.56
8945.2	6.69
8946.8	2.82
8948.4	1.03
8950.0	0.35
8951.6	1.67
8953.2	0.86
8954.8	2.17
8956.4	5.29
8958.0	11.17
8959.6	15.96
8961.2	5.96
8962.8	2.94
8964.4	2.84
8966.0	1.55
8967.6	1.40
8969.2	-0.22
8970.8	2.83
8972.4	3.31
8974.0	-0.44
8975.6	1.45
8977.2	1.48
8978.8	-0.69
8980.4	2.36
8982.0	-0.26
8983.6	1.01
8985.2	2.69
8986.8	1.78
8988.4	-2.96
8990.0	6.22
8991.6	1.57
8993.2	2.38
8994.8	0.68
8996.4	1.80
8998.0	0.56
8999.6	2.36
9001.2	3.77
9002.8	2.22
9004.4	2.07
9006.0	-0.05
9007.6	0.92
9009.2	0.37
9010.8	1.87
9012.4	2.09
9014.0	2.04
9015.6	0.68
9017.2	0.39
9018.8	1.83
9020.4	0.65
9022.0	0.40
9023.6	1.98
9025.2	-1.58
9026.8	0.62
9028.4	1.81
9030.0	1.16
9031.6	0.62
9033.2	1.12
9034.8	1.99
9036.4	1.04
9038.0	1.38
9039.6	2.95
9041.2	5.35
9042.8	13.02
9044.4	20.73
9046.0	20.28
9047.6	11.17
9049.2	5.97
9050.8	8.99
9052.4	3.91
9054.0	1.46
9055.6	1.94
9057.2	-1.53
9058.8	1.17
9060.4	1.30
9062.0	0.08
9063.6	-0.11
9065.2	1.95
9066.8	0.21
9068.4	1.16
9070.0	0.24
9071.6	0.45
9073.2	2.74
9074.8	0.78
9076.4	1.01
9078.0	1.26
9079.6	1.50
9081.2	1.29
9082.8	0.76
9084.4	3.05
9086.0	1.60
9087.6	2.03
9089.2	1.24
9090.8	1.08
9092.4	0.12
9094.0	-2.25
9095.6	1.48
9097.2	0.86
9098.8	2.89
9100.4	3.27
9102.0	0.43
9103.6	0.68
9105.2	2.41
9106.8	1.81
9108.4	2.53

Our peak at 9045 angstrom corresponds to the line [O III]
